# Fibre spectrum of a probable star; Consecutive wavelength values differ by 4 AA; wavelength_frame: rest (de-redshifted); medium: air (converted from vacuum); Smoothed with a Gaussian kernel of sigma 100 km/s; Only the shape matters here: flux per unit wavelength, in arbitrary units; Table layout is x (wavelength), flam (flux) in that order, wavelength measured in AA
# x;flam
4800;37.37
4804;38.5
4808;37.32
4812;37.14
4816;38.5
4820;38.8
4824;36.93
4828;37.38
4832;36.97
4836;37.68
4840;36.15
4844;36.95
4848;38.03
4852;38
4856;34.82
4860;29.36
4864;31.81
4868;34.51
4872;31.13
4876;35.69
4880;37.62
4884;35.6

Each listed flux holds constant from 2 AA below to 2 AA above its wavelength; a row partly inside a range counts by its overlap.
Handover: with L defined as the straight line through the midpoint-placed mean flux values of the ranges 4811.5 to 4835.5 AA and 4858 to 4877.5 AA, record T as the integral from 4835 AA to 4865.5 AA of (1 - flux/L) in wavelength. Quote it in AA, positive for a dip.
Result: -0.7 AA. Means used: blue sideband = 37.7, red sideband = 32.4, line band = 35.3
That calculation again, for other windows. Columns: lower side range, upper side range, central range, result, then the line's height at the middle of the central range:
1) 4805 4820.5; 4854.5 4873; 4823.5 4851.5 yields -1.6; 35.2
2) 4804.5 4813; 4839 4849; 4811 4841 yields -0.2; 37.3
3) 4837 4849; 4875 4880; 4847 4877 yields 2.2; 36.7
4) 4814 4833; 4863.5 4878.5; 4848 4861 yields 0.0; 35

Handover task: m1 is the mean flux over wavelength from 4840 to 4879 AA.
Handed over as 34.6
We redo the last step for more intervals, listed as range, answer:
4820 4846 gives 37.1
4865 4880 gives 34.2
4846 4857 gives 37.1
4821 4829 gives 37.3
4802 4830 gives 37.8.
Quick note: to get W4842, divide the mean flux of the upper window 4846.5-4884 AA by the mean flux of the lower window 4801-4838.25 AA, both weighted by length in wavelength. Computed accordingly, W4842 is 0.92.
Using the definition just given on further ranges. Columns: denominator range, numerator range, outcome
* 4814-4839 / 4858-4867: 0.82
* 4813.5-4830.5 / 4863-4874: 0.86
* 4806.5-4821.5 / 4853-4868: 0.86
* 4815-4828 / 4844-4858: 0.97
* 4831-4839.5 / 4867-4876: 0.90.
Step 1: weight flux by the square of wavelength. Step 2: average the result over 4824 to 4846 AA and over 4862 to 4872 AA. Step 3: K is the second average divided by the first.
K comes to 0.90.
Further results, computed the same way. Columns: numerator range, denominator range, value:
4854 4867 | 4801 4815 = 0.87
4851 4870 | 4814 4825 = 0.89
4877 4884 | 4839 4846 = 1.02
